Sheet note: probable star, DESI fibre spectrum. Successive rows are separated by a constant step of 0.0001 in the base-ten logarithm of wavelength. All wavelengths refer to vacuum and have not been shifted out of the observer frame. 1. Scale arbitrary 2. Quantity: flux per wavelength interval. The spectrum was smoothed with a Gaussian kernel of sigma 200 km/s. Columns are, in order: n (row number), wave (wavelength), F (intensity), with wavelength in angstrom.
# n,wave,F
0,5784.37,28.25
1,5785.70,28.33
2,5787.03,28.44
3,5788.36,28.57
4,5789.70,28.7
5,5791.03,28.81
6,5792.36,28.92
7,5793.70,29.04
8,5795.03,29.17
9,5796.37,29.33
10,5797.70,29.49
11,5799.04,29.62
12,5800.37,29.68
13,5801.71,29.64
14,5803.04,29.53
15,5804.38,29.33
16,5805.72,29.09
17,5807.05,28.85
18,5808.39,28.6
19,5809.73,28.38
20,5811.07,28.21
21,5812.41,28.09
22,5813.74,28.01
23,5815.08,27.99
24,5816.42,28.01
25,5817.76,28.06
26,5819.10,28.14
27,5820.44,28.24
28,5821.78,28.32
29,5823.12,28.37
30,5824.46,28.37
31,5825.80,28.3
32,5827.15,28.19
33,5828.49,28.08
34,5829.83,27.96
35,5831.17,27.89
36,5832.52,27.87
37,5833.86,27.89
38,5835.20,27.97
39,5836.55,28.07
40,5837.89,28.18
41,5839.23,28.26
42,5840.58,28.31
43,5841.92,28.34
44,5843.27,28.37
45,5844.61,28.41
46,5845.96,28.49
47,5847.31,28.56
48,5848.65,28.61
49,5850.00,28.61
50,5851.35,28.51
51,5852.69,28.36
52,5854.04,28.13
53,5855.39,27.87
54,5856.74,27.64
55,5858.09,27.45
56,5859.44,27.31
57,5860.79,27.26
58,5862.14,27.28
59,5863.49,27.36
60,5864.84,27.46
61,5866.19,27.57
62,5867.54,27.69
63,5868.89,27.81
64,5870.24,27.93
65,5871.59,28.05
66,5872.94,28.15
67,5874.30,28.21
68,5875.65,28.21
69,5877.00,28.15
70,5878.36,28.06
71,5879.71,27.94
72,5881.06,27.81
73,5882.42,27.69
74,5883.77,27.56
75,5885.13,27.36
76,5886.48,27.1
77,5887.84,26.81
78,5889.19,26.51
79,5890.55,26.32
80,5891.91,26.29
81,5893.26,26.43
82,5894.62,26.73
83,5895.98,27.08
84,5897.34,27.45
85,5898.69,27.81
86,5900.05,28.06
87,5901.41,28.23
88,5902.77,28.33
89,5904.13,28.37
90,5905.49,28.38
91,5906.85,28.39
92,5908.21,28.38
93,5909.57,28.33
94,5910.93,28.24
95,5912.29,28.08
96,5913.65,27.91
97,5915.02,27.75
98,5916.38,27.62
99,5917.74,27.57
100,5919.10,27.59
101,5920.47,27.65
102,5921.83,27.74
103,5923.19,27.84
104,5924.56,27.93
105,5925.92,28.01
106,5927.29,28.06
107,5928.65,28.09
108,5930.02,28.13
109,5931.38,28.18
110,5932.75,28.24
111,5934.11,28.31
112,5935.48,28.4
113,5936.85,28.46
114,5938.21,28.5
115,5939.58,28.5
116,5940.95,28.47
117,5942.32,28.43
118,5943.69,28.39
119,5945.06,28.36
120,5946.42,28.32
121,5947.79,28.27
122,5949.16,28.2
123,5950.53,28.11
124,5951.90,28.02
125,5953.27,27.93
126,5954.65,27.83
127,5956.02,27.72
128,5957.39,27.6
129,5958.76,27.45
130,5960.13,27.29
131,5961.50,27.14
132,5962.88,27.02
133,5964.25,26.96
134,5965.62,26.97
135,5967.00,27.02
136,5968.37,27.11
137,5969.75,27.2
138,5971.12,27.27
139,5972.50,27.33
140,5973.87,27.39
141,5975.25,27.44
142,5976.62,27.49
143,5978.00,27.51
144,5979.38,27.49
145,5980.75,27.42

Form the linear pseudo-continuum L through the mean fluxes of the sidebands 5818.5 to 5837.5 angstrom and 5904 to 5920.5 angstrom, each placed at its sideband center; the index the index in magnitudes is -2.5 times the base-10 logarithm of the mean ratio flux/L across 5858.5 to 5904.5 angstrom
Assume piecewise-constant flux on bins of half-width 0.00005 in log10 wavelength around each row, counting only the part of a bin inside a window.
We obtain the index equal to 0.02 mag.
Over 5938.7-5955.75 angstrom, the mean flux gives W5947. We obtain 28.2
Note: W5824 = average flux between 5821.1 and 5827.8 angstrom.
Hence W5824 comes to 28.3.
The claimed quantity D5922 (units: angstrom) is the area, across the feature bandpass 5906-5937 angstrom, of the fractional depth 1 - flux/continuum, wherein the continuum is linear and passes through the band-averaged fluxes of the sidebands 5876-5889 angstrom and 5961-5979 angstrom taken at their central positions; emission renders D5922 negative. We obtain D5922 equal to -0.7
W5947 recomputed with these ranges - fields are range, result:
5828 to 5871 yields 28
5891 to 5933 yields 27.8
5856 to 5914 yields 27.7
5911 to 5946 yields 28.1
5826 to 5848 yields 28.2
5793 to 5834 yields 28.6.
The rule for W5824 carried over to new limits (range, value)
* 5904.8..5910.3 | 28.4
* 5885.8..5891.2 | 26.7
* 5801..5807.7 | 29.3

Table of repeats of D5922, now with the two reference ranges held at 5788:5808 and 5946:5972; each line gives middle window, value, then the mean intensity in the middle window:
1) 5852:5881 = 0.7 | 27.8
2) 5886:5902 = 0.6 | 27.1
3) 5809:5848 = 0.9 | 28.2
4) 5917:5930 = 0.0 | 27.8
